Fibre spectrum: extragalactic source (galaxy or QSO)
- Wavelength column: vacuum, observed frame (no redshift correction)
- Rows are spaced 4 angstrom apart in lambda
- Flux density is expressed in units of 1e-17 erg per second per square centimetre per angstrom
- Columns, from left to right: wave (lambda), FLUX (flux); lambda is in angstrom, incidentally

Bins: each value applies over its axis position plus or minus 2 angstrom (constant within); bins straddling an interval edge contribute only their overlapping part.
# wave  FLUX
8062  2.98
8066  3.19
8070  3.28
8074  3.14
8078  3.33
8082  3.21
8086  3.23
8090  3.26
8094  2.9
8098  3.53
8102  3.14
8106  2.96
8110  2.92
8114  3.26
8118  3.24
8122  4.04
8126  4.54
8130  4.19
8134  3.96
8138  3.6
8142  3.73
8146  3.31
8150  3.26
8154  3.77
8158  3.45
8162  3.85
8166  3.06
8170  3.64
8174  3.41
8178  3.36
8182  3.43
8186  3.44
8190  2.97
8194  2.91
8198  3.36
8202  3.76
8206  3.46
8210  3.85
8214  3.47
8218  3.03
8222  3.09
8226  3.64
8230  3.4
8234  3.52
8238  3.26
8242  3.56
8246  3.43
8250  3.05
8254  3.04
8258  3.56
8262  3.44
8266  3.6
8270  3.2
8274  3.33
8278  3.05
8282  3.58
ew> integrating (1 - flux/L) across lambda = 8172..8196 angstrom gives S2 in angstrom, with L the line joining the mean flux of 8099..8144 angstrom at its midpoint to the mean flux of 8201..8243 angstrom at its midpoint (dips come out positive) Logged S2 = 1.72 angstrom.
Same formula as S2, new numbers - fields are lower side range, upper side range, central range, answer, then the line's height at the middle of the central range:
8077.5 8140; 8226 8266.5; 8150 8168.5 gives -0.4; 3.43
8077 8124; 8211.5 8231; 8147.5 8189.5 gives -1.9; 3.3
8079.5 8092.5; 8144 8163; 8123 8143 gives -3.5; 3.42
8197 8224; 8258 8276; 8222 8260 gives 0.6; 3.42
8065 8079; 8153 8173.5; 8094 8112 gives 1.2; 3.33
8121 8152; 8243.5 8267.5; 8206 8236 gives 0.5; 3.49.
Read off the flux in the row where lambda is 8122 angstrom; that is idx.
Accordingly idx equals 4.04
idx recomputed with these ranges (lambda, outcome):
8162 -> 3.85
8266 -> 3.6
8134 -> 3.96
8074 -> 3.14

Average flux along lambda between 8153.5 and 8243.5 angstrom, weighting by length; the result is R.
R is 3.41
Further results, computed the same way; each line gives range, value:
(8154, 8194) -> 3.4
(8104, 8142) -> 3.64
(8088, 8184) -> 3.49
